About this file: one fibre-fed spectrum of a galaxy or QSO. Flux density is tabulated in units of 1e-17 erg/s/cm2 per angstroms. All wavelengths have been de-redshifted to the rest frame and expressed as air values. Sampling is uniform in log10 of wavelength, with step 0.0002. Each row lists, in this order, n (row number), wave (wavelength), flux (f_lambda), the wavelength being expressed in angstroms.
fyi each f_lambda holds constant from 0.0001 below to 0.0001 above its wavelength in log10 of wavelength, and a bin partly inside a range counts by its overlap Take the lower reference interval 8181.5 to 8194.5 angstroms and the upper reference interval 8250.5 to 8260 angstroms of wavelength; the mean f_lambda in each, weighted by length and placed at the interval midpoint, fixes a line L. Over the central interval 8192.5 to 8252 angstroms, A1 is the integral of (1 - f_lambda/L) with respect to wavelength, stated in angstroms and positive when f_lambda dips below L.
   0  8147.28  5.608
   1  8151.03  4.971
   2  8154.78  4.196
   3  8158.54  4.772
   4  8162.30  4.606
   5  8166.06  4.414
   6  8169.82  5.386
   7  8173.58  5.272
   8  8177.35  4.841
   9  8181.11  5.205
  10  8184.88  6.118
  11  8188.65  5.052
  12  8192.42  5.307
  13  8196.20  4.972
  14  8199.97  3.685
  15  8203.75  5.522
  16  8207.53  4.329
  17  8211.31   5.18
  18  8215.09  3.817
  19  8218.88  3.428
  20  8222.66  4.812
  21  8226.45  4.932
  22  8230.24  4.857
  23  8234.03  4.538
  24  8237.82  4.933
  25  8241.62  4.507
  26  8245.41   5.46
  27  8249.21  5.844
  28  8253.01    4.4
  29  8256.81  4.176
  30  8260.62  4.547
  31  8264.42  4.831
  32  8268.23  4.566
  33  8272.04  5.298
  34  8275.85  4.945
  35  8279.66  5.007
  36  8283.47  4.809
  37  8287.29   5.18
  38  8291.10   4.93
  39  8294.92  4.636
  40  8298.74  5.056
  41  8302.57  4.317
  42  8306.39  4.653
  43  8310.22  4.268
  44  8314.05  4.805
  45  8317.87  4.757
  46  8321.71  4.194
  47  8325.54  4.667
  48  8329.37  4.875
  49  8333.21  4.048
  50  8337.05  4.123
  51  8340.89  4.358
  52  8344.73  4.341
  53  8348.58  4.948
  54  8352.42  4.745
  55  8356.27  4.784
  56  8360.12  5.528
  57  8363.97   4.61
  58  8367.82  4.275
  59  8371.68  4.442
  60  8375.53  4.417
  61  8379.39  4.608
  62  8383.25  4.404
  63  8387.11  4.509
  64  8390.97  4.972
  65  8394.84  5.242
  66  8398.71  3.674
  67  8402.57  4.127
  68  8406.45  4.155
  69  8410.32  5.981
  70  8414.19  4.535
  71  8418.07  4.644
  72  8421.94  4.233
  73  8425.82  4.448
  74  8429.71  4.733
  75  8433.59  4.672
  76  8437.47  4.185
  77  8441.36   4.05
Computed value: 2.01 angstroms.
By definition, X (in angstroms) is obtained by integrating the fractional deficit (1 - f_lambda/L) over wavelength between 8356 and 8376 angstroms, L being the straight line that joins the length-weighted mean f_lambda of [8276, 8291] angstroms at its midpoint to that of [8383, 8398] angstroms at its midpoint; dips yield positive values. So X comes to 0.4 angstroms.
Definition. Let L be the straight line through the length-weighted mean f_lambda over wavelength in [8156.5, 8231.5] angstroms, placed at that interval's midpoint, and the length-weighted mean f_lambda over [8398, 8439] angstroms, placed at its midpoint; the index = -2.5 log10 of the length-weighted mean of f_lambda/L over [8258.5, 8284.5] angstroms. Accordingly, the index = -0.03 mag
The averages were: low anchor 4.82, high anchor 4.52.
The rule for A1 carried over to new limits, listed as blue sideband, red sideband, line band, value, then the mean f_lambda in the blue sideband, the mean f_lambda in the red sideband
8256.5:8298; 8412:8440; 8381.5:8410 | 0.2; 4.84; 4.5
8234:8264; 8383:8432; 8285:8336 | 1.0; 4.82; 4.6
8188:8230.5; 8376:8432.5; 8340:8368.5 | -0.8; 4.64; 4.59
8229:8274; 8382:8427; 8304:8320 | 0.4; 4.83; 4.58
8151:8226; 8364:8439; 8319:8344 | 1.3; 4.79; 4.54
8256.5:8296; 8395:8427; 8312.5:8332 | 0.4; 4.84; 4.52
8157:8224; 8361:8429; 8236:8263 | -0.5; 4.82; 4.56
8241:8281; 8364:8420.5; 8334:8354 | 0.9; 4.88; 4.57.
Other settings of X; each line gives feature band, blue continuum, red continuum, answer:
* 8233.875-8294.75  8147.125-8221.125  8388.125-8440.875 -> -1.9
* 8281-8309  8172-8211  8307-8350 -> -1.0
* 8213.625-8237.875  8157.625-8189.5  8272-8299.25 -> 2.8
